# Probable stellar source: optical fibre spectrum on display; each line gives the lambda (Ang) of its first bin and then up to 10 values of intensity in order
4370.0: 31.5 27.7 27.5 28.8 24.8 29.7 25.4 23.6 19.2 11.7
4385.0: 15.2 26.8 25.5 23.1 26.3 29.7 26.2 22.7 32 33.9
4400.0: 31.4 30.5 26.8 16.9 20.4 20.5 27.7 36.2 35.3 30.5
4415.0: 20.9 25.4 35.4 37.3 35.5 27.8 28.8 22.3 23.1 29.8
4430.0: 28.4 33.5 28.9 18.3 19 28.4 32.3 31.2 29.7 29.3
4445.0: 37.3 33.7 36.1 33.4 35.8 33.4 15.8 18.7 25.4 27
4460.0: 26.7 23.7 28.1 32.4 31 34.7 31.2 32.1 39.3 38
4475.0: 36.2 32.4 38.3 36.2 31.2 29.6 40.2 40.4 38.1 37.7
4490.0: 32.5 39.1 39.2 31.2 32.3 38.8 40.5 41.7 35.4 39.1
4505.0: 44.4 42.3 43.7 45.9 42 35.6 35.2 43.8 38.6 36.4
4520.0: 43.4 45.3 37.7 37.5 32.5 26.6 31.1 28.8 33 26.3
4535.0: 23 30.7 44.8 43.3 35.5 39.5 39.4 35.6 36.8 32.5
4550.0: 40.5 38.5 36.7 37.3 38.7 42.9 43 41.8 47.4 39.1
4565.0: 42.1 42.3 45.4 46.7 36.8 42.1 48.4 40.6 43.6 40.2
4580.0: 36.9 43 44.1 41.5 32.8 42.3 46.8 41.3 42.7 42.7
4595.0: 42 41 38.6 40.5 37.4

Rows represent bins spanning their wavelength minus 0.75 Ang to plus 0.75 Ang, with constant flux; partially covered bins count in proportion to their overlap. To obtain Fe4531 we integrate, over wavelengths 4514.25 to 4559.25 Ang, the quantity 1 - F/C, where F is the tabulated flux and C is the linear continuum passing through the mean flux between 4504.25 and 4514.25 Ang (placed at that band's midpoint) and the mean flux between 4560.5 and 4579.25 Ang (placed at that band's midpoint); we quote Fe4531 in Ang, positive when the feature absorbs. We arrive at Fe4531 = 6.0 Ang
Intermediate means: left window 41.6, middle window 36.6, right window 42.8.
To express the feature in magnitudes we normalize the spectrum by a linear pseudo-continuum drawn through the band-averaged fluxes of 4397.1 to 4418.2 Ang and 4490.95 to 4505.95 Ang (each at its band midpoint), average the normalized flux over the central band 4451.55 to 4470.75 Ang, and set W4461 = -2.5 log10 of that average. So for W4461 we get 0.225 mag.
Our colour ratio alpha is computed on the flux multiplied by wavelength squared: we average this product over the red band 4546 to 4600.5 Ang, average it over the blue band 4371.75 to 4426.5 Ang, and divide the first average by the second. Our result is 1.7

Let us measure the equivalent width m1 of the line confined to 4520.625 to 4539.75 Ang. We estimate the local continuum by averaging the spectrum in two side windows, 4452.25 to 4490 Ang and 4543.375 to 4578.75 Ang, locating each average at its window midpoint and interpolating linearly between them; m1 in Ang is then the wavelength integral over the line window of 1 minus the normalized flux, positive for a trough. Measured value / 2.0 Ang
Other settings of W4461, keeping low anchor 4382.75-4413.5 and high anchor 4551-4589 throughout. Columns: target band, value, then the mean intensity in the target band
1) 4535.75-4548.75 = 0.035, 37.8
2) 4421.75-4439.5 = 0.091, 26.6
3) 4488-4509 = -0.101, 38.5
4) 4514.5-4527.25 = -0.050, 38.8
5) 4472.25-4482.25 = -0.068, 35.3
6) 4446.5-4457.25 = 0.071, 28.9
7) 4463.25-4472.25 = -0.017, 32.8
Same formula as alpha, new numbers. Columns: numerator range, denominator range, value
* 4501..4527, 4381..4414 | 1.63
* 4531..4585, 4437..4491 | 1.28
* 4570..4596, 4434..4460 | 1.55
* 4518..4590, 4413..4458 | 1.42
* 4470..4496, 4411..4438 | 1.30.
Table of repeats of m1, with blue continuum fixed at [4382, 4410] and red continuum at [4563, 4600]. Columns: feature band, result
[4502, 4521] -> -2.9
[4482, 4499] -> -1.6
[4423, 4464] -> 1.4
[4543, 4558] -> 0.4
